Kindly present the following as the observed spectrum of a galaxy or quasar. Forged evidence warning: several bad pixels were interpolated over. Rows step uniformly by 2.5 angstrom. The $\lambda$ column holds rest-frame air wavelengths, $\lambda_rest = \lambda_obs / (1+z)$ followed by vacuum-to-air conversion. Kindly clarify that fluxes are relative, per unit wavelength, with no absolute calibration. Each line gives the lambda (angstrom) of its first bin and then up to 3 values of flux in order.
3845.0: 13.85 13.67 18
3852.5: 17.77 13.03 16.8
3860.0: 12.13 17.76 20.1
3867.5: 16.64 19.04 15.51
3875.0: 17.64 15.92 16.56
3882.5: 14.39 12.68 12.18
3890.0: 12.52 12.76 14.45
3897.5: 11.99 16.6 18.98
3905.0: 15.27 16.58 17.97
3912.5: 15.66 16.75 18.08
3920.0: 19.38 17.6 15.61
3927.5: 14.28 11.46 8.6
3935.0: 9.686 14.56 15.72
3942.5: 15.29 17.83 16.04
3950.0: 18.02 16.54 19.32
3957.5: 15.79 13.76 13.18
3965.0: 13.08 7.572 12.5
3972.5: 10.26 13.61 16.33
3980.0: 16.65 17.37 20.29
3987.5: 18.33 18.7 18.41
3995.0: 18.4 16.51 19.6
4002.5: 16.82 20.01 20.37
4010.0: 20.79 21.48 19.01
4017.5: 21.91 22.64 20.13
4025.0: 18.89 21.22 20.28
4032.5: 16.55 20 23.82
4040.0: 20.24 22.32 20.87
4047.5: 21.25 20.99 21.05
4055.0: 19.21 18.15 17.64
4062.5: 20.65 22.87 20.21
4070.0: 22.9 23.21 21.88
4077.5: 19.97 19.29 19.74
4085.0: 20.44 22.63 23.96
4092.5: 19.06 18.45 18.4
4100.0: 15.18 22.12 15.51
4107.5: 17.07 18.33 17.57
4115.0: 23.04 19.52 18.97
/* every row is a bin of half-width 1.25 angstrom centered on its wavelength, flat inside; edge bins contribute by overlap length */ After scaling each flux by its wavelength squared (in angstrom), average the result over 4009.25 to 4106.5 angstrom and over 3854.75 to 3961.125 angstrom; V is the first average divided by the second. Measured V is 1.4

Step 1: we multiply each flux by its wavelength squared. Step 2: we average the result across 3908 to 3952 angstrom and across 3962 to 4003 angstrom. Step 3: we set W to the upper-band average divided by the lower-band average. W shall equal 1.0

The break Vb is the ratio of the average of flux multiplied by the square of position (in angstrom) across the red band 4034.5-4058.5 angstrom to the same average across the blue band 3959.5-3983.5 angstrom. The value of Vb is 1.62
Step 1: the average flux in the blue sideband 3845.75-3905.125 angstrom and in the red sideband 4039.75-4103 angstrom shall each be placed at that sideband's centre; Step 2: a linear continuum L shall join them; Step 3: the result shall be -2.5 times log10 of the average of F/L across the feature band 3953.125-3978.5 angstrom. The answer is 0.29 mag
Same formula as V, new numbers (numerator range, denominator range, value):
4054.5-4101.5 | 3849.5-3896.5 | 1.45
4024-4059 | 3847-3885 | 1.37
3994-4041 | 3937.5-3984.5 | 1.37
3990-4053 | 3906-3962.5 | 1.35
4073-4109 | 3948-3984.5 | 1.42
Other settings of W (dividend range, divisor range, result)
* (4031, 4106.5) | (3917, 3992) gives 1.41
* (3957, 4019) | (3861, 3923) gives 1.10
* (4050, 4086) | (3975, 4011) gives 1.17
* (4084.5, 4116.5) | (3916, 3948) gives 1.41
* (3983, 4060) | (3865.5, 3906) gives 1.39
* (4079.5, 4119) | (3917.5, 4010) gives 1.31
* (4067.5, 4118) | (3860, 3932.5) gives 1.40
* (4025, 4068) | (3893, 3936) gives 1.43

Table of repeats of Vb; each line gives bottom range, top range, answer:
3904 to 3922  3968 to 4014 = 1.06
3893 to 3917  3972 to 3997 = 1.11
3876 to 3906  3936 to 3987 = 1.08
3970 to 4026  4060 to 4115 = 1.14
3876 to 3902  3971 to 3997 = 1.24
